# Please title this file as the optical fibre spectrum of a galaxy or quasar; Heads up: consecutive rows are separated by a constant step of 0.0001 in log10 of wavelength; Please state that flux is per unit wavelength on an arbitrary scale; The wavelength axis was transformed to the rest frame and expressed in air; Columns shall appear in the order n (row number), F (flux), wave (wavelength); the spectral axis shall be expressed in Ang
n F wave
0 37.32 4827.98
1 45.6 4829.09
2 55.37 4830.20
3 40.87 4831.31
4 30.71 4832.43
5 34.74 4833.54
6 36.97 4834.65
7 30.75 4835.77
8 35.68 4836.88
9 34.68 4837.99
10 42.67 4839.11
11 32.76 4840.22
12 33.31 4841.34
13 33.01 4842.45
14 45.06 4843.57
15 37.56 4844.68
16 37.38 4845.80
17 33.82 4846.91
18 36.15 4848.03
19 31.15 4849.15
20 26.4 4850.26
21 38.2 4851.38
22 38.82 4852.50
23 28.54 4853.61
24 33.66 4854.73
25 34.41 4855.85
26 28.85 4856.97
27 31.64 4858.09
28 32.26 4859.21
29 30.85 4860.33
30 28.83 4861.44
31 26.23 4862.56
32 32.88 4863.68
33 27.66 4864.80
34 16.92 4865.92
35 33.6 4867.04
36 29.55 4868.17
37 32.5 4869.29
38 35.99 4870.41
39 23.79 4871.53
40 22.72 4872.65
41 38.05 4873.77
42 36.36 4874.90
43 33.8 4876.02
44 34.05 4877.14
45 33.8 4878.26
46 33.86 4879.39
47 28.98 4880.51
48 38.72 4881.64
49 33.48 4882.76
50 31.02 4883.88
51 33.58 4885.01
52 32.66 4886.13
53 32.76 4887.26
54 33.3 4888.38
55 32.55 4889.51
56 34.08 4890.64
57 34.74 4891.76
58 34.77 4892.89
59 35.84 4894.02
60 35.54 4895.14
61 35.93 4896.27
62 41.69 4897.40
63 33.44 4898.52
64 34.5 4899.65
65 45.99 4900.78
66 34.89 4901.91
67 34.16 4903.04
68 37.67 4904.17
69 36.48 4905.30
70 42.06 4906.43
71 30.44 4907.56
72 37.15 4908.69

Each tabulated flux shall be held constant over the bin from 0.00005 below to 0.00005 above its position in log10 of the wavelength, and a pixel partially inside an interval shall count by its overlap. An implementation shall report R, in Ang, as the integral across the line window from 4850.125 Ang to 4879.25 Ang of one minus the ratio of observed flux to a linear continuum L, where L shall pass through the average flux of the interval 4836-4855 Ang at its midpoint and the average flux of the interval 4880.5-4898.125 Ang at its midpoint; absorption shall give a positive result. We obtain 3.02 Ang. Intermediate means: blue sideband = 35.2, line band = 31.3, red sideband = 34.5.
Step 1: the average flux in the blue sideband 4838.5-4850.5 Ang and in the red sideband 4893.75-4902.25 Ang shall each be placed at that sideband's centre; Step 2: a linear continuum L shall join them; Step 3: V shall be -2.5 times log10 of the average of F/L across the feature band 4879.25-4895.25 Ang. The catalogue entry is 0.102 mag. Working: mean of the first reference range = 35.6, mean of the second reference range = 37.4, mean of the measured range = 33.7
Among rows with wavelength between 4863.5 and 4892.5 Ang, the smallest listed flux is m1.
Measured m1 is 16.92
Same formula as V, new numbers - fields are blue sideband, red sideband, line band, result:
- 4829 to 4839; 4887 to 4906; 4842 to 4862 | 0.118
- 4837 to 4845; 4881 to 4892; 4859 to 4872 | 0.201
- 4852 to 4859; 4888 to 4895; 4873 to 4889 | 0.002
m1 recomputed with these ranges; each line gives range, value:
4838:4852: 26.4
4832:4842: 30.71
